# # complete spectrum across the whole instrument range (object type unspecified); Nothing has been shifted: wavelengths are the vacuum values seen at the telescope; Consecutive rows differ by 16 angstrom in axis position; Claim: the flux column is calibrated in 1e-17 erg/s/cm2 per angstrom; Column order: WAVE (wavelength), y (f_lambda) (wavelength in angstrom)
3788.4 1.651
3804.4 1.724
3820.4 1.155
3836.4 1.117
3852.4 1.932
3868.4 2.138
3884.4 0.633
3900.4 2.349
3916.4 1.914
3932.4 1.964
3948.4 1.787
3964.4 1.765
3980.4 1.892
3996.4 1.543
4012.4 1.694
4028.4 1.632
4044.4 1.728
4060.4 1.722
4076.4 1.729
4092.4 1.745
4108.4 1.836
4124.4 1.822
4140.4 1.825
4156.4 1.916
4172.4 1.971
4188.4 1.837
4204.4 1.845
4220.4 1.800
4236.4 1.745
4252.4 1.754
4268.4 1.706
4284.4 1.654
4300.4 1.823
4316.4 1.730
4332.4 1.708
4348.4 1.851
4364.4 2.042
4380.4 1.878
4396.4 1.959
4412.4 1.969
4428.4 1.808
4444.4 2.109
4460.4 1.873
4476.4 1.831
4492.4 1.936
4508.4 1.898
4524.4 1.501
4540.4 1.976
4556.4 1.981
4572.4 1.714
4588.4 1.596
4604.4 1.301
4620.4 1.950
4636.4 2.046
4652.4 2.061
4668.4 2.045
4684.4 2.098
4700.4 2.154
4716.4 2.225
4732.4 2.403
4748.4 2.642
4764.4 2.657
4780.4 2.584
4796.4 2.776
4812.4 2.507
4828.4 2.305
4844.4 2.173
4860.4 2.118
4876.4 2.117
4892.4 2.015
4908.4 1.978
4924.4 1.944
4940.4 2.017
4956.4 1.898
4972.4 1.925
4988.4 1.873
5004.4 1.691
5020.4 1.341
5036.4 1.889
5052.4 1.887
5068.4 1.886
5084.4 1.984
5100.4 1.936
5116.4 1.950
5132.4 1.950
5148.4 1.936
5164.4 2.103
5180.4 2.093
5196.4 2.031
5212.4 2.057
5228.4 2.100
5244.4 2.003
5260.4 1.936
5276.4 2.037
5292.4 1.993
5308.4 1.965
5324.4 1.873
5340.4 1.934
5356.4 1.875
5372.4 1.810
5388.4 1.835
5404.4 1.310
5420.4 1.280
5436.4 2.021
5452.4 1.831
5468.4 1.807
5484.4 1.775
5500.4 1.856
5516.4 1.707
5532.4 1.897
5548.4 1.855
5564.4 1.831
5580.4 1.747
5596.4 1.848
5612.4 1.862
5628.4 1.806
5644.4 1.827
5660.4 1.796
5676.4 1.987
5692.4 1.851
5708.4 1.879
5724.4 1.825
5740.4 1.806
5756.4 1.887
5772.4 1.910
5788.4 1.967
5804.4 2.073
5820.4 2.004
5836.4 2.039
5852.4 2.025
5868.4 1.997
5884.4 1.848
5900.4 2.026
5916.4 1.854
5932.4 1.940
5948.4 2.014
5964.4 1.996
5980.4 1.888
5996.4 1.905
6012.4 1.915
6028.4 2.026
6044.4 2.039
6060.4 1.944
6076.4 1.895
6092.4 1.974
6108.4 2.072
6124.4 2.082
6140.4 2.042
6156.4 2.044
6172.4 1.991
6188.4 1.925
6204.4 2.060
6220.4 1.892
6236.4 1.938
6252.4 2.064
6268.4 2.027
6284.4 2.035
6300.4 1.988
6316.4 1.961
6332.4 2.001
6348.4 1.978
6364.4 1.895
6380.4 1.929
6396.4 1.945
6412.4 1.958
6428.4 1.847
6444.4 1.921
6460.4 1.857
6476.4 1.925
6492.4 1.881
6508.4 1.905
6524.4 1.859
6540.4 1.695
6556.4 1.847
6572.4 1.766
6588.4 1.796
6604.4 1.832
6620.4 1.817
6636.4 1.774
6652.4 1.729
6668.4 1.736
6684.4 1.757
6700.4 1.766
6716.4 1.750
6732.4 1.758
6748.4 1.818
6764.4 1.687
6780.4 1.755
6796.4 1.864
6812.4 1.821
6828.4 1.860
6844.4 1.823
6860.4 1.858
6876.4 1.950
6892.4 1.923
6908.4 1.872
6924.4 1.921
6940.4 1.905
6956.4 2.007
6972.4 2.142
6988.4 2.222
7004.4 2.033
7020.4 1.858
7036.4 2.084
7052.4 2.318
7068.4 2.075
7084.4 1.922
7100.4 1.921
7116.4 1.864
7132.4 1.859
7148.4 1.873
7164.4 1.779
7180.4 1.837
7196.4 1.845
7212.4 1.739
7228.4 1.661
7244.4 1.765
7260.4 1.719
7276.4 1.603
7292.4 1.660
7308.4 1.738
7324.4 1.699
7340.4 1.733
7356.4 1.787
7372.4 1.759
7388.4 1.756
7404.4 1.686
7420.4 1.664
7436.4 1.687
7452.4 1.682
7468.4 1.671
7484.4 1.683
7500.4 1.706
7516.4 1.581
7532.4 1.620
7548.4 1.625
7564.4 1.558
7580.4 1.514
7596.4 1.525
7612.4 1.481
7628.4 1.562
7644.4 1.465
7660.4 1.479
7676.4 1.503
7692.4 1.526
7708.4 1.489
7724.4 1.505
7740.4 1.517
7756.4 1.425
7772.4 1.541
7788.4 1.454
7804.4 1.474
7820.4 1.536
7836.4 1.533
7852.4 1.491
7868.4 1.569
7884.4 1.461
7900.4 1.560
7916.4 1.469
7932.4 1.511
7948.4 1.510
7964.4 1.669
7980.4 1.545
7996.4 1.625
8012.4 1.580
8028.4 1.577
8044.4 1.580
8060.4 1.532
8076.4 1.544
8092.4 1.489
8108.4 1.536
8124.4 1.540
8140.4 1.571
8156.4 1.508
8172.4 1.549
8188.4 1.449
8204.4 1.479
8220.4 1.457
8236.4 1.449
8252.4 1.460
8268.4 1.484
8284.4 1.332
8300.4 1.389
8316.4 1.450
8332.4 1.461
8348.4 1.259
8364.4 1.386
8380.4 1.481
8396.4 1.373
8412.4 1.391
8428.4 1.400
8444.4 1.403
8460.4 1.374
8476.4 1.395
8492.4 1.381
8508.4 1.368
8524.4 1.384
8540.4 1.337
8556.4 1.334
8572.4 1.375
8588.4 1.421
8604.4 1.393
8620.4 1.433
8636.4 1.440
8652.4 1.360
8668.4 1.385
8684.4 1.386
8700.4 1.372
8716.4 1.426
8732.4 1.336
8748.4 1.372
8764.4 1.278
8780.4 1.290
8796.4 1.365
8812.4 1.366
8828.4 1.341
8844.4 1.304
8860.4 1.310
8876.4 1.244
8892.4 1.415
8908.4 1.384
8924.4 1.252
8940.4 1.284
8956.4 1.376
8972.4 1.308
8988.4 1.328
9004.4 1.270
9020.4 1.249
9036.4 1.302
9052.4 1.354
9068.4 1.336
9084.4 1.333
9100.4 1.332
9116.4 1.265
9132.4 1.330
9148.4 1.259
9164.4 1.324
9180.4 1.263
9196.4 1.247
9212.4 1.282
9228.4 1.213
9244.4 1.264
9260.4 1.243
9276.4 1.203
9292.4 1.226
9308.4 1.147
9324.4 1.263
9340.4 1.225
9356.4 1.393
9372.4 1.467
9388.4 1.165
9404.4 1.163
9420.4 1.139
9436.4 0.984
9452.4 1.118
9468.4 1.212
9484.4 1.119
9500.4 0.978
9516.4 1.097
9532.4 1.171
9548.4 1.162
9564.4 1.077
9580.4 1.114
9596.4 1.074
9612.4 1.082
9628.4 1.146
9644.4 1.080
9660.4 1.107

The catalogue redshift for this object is 0.508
